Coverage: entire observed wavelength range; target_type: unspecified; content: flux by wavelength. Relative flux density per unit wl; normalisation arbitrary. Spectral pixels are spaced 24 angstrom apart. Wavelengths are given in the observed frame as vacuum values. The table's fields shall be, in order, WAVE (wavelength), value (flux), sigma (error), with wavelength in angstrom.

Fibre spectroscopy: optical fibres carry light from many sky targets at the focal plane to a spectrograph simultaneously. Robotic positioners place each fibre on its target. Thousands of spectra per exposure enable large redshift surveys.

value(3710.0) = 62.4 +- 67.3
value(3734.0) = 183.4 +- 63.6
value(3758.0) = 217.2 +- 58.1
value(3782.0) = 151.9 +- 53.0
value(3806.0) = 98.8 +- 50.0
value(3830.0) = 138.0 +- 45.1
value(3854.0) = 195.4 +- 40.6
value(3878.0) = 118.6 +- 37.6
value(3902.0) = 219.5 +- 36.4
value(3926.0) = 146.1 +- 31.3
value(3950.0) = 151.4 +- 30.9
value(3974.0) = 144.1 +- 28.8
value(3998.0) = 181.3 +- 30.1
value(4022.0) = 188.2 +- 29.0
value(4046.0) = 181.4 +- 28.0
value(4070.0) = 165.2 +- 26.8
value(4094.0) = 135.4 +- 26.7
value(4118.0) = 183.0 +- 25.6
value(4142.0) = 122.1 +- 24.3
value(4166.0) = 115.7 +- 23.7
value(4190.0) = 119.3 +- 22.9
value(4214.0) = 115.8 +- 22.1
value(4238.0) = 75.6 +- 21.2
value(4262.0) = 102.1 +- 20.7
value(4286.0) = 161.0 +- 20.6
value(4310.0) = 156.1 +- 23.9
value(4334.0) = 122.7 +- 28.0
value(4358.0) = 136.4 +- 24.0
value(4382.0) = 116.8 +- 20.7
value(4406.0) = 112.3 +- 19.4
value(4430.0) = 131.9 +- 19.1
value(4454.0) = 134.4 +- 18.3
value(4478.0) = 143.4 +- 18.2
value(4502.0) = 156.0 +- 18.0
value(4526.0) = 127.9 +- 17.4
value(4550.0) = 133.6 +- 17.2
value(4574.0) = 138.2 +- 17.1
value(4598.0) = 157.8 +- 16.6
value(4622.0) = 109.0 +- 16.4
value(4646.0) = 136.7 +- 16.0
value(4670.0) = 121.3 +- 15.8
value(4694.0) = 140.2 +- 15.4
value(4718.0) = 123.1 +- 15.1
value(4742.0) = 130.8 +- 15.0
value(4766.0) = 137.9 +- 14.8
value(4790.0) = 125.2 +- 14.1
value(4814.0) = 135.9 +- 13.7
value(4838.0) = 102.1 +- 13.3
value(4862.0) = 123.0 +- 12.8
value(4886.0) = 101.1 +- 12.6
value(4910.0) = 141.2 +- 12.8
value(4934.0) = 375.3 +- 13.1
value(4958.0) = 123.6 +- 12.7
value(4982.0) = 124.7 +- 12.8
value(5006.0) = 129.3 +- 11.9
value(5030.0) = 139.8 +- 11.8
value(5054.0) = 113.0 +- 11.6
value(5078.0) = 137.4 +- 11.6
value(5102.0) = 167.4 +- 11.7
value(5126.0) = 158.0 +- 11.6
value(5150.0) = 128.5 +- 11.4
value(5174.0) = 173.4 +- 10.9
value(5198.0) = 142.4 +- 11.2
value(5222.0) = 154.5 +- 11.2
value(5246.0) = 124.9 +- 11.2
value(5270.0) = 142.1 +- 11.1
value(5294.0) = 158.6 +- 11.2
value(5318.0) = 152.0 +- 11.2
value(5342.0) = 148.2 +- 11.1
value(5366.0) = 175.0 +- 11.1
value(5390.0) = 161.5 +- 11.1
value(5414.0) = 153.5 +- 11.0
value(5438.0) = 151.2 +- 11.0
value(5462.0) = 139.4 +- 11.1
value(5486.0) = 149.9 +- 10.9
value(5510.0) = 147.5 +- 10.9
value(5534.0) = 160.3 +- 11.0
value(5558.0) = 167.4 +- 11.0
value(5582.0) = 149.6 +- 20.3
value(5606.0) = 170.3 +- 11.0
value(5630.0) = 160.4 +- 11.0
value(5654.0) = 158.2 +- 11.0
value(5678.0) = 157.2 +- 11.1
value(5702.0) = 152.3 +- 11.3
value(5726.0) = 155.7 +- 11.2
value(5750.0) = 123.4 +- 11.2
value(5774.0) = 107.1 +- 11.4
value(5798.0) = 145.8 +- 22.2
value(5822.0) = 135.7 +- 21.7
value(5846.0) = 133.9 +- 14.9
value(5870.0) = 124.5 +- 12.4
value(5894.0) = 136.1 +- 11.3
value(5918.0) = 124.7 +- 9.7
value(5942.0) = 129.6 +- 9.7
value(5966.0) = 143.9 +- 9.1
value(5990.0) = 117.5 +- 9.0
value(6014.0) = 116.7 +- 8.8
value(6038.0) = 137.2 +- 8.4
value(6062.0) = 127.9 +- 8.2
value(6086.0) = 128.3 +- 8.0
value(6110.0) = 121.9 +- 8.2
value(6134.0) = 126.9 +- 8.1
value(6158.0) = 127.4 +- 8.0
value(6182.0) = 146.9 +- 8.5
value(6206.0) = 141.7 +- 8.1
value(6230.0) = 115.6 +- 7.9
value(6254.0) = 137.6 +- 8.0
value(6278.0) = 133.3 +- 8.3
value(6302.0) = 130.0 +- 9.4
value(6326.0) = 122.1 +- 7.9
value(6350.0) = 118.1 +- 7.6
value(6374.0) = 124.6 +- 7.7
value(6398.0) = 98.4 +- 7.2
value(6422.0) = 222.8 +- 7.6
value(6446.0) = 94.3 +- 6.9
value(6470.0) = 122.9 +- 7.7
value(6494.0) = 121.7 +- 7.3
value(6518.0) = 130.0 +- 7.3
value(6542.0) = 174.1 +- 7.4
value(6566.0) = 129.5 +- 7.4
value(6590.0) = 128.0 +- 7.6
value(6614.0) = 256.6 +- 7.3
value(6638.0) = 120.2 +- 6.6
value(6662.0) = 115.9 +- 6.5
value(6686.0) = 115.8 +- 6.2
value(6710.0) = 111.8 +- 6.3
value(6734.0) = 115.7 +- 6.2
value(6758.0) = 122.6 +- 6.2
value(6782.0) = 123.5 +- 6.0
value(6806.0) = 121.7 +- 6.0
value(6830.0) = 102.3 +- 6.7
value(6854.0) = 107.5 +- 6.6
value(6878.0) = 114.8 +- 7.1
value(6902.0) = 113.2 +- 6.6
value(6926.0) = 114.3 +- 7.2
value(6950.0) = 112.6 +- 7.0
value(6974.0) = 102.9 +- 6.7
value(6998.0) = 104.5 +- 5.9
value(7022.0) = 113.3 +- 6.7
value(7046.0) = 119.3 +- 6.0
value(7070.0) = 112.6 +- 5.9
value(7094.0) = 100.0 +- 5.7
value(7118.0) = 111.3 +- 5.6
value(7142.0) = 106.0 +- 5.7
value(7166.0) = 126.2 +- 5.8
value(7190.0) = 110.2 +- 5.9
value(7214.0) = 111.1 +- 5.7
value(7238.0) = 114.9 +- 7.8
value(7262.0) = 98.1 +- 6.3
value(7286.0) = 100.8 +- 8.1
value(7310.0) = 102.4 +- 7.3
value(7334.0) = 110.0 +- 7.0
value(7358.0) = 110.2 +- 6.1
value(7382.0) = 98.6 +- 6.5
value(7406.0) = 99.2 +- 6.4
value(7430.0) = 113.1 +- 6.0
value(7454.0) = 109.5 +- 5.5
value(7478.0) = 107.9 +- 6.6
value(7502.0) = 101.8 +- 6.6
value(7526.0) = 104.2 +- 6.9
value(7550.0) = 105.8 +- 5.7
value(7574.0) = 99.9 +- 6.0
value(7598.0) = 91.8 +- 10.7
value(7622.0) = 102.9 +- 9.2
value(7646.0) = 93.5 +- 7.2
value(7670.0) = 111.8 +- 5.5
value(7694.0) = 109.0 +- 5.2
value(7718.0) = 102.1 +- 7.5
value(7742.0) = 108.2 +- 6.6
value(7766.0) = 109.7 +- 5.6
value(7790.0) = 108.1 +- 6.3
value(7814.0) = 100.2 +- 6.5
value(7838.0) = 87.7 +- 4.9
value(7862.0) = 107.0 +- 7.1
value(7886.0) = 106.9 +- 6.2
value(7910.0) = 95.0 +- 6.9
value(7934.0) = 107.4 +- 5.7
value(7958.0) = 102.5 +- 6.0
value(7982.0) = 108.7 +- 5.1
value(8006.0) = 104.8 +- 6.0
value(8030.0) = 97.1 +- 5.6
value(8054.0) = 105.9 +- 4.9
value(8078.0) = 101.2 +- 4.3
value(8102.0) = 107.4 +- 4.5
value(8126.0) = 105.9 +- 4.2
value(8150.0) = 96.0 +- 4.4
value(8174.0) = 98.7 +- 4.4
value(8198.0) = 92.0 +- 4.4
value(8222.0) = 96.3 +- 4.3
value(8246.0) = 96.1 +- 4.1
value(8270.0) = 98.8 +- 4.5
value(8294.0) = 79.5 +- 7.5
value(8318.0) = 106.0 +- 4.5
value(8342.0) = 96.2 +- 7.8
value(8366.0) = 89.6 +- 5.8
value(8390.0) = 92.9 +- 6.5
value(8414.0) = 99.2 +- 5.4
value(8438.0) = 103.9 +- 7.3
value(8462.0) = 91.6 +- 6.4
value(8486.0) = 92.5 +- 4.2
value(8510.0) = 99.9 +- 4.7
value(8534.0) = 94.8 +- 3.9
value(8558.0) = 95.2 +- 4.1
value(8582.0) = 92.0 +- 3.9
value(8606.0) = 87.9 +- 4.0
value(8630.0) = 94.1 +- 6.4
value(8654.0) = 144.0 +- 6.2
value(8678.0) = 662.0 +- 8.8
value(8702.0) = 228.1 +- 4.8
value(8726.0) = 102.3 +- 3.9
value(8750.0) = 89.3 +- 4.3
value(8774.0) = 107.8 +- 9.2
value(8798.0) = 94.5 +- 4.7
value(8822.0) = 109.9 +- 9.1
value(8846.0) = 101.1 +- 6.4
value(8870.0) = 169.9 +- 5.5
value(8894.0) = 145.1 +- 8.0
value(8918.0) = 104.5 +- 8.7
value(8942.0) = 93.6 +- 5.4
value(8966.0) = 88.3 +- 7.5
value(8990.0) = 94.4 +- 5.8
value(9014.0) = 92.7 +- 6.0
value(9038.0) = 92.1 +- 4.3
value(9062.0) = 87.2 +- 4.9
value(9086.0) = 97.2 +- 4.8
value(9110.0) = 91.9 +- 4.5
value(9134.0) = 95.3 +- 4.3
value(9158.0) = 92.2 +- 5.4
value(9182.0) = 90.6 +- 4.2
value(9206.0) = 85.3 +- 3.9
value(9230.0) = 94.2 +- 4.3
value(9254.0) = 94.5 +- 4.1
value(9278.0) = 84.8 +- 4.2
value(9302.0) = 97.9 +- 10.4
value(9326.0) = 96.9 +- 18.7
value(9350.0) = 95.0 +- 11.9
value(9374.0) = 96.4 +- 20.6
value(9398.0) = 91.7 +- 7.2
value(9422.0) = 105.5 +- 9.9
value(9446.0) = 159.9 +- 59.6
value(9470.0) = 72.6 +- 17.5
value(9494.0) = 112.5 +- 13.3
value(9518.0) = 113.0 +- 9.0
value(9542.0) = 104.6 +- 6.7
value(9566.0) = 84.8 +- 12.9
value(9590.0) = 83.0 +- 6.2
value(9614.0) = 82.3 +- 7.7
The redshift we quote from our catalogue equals 0.32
